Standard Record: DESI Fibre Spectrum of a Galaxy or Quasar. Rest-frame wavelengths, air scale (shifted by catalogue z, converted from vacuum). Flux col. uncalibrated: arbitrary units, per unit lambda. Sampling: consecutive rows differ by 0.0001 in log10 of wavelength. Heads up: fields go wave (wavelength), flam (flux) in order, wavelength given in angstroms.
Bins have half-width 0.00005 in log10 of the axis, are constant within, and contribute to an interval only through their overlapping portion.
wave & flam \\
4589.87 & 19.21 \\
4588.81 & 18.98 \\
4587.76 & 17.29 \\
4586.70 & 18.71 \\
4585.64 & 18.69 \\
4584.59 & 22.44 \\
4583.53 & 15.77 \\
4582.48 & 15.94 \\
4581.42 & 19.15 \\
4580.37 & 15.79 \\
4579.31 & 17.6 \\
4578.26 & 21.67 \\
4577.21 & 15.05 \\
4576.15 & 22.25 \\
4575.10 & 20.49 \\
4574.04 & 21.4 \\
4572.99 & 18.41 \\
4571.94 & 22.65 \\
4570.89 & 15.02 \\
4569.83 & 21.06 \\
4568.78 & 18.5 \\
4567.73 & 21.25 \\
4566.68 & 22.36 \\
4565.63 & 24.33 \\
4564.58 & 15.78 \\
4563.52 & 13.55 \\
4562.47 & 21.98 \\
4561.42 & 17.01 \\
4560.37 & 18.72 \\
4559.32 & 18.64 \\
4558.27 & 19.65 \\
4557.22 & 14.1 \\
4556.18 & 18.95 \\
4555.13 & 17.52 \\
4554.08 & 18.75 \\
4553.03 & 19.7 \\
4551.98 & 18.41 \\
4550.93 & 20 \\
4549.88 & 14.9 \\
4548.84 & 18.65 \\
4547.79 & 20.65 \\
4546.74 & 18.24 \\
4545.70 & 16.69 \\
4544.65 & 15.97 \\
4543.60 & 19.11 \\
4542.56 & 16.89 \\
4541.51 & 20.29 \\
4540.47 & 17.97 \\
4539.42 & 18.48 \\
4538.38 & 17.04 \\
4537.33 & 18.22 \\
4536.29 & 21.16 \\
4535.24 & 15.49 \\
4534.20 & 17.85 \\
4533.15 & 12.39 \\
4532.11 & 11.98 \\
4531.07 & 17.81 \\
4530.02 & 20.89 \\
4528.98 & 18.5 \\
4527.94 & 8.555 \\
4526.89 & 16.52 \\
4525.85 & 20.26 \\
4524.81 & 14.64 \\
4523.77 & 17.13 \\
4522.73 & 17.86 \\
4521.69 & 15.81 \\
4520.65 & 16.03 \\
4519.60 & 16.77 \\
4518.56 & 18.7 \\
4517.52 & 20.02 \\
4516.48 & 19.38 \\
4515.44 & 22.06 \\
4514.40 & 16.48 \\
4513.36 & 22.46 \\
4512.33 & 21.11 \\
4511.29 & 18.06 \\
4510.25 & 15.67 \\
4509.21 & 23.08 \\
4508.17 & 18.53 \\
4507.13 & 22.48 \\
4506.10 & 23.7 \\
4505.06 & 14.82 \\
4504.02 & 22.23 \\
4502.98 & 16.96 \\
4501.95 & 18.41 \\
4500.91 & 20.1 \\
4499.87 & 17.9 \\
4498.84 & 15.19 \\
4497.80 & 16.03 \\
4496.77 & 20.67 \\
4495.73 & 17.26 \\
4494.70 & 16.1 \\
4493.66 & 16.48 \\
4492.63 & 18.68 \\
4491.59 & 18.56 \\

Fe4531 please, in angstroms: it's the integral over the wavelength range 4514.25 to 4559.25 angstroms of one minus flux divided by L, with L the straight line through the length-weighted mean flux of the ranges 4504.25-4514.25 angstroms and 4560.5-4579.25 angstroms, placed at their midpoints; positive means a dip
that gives 4.8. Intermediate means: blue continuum 19.9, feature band 17.6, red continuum 19.5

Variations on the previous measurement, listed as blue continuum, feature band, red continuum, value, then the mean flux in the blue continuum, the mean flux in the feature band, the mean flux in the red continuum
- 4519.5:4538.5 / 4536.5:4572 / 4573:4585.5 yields -1.66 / 16.6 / 18.5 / 18.8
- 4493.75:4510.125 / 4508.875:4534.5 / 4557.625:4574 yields 1.84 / 18.8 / 17.6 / 19.3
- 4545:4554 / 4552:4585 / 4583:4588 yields -0.62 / 18.4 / 18.9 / 18.6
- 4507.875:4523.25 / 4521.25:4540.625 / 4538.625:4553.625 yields 1.86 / 18.8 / 16.7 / 18.3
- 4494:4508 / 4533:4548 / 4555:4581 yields 0.78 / 18.6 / 17.8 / 19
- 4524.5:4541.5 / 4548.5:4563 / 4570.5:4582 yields -0.25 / 16.9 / 18.4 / 19.1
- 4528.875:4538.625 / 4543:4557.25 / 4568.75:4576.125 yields 0.13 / 17.1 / 18.1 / 19.9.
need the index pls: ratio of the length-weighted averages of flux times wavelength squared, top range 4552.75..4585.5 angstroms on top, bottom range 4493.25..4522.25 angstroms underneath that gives 1.0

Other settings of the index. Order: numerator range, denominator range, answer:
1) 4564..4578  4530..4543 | 1.17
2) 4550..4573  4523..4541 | 1.14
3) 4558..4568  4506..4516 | 0.97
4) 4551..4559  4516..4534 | 1.11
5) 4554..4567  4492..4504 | 1.07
